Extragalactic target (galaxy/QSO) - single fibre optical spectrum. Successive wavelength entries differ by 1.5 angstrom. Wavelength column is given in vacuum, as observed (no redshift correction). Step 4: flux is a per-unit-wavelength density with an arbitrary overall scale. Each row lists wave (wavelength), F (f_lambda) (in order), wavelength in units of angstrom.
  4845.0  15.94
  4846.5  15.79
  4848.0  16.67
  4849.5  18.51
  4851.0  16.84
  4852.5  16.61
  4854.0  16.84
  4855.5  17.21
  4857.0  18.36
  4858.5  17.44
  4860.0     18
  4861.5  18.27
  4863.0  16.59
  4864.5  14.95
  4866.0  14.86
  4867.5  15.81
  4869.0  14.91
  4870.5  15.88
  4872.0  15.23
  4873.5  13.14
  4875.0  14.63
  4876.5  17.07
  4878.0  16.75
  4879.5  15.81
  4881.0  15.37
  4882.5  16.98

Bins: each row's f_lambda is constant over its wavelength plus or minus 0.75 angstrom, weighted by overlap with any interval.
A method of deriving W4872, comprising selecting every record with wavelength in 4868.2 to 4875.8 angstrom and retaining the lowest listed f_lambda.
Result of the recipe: 13.14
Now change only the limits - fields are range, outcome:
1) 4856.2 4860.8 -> 17.44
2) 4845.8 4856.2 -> 15.79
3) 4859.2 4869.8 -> 14.86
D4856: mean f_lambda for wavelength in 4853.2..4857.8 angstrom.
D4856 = 17.5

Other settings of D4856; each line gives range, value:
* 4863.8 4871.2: 15.3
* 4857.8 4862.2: 17.9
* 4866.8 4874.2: 15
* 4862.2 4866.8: 15.5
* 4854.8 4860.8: 17.8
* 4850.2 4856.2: 16.9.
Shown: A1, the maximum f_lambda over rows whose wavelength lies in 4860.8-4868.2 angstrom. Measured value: 18.27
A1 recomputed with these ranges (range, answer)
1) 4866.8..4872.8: 15.88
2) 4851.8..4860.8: 18.36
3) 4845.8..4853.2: 18.51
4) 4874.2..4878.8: 17.07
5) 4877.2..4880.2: 16.75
